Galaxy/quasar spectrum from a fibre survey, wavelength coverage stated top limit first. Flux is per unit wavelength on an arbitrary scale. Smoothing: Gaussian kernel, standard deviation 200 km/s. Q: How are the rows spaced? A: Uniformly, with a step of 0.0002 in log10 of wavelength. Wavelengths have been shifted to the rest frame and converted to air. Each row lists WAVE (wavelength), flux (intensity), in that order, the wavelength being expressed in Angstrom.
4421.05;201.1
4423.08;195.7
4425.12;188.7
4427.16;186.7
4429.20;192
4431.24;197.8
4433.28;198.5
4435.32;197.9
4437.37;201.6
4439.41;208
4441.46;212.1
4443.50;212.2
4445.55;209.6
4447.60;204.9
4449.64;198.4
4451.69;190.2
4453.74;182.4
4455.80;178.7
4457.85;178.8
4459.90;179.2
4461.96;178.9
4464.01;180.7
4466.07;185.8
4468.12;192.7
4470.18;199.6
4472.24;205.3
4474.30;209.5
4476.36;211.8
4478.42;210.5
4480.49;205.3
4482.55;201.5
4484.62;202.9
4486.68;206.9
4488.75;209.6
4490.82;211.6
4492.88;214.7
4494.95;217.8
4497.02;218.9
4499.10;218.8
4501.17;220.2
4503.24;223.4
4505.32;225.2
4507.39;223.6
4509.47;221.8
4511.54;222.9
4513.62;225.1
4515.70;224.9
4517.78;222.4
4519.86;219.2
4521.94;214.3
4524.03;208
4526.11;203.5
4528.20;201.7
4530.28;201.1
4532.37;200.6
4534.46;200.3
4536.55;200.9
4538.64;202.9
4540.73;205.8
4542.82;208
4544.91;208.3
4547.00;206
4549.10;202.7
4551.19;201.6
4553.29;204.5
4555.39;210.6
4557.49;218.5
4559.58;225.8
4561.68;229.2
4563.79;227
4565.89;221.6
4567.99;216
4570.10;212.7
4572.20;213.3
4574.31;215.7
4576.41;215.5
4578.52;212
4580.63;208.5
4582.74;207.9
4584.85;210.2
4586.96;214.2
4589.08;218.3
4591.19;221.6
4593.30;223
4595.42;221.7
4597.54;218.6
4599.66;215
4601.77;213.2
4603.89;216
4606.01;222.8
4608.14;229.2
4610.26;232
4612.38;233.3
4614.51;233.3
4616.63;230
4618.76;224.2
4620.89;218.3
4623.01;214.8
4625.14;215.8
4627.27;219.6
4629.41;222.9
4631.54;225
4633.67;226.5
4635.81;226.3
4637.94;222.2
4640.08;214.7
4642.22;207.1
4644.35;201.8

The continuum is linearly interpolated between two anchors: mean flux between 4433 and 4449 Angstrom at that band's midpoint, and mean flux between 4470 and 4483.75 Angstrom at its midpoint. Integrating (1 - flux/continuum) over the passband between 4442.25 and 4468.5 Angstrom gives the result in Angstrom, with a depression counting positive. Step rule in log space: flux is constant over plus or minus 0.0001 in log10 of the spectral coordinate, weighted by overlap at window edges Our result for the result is 2.0 Angstrom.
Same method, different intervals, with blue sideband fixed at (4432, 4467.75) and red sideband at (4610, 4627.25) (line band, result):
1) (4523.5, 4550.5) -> 0.8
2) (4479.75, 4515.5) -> -2.4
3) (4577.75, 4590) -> 0.4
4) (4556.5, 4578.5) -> -0.4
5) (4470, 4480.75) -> -0.5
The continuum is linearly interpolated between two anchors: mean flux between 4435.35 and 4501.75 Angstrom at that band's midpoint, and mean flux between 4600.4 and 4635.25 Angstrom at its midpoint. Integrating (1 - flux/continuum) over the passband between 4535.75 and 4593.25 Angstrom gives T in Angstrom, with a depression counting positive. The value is 0.8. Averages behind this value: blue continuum 202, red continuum 224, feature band 213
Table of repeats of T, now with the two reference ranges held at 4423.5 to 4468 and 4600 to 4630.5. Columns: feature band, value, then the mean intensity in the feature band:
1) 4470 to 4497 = -1.2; 209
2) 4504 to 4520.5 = -1.5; 223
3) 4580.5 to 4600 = 0.2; 216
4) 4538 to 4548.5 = 0.2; 206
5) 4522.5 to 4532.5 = 0.2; 204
